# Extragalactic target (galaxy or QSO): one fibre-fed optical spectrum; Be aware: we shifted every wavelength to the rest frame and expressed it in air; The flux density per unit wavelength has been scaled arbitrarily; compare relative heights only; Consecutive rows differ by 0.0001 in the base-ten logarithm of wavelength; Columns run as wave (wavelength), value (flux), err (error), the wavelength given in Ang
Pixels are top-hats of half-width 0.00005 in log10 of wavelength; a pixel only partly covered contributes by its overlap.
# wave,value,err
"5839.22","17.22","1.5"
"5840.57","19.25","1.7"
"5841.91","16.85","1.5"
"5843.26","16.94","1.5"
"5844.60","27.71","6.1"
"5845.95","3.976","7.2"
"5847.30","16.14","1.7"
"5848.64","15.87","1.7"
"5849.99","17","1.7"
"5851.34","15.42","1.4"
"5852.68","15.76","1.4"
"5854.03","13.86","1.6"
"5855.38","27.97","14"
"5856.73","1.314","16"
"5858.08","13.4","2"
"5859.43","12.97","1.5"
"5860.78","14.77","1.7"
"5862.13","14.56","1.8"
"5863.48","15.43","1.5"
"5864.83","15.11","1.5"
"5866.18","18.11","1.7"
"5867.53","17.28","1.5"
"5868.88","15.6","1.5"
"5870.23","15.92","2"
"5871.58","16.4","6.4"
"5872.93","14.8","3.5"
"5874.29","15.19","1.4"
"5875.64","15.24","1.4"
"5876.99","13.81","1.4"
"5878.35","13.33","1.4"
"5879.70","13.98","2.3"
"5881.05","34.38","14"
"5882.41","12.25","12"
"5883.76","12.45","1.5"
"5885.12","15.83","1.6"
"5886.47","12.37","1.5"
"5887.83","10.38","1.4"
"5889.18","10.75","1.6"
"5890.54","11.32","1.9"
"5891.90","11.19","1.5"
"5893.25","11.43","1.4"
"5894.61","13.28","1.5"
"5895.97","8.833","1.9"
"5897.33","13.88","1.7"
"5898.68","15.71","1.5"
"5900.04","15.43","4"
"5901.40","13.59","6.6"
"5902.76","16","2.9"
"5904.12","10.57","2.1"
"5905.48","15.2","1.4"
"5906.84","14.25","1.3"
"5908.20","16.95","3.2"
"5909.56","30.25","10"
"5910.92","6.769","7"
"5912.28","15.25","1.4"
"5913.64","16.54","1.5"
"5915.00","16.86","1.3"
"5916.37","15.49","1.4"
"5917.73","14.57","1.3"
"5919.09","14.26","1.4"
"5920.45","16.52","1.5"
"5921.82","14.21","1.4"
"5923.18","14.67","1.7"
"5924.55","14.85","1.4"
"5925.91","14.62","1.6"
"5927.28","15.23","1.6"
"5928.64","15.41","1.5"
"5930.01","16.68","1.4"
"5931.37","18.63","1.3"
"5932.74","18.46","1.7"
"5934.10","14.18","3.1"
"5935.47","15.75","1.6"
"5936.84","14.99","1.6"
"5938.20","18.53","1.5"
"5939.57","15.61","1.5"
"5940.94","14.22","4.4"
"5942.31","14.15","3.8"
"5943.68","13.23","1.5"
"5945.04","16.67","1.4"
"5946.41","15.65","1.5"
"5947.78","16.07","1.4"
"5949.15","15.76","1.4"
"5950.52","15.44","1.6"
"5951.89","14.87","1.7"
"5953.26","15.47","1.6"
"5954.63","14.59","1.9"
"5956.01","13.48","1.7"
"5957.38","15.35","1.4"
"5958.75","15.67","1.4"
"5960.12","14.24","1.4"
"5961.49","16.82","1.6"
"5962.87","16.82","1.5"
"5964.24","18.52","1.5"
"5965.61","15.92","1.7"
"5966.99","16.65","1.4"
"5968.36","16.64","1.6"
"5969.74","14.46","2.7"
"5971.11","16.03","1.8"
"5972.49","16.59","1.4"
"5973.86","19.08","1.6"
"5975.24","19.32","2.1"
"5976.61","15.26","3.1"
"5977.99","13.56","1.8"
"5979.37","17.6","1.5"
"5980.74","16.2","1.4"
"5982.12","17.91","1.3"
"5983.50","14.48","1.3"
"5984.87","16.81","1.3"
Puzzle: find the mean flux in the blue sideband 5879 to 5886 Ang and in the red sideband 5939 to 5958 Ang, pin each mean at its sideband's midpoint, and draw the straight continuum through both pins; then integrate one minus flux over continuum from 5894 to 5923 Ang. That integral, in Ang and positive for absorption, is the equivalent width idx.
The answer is 2.8 Ang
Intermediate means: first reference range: 17.6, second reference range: 15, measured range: 15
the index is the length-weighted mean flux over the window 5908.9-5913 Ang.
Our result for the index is 17.4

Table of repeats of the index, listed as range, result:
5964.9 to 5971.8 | 15.9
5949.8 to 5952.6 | 15.2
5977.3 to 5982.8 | 16.3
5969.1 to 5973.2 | 15.8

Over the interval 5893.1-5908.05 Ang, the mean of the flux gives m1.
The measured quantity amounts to 13.7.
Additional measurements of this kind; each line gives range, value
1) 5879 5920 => 14.7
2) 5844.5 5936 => 15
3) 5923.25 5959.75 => 15.5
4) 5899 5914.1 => 15.5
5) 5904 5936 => 15.8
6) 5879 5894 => 14.2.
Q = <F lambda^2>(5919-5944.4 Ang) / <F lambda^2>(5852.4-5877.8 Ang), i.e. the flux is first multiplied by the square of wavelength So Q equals 1.1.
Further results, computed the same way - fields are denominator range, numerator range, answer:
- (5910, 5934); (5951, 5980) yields 1.06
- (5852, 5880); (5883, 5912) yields 0.92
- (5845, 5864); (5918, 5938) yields 1.12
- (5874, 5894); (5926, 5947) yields 1.13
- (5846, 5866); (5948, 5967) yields 1.10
